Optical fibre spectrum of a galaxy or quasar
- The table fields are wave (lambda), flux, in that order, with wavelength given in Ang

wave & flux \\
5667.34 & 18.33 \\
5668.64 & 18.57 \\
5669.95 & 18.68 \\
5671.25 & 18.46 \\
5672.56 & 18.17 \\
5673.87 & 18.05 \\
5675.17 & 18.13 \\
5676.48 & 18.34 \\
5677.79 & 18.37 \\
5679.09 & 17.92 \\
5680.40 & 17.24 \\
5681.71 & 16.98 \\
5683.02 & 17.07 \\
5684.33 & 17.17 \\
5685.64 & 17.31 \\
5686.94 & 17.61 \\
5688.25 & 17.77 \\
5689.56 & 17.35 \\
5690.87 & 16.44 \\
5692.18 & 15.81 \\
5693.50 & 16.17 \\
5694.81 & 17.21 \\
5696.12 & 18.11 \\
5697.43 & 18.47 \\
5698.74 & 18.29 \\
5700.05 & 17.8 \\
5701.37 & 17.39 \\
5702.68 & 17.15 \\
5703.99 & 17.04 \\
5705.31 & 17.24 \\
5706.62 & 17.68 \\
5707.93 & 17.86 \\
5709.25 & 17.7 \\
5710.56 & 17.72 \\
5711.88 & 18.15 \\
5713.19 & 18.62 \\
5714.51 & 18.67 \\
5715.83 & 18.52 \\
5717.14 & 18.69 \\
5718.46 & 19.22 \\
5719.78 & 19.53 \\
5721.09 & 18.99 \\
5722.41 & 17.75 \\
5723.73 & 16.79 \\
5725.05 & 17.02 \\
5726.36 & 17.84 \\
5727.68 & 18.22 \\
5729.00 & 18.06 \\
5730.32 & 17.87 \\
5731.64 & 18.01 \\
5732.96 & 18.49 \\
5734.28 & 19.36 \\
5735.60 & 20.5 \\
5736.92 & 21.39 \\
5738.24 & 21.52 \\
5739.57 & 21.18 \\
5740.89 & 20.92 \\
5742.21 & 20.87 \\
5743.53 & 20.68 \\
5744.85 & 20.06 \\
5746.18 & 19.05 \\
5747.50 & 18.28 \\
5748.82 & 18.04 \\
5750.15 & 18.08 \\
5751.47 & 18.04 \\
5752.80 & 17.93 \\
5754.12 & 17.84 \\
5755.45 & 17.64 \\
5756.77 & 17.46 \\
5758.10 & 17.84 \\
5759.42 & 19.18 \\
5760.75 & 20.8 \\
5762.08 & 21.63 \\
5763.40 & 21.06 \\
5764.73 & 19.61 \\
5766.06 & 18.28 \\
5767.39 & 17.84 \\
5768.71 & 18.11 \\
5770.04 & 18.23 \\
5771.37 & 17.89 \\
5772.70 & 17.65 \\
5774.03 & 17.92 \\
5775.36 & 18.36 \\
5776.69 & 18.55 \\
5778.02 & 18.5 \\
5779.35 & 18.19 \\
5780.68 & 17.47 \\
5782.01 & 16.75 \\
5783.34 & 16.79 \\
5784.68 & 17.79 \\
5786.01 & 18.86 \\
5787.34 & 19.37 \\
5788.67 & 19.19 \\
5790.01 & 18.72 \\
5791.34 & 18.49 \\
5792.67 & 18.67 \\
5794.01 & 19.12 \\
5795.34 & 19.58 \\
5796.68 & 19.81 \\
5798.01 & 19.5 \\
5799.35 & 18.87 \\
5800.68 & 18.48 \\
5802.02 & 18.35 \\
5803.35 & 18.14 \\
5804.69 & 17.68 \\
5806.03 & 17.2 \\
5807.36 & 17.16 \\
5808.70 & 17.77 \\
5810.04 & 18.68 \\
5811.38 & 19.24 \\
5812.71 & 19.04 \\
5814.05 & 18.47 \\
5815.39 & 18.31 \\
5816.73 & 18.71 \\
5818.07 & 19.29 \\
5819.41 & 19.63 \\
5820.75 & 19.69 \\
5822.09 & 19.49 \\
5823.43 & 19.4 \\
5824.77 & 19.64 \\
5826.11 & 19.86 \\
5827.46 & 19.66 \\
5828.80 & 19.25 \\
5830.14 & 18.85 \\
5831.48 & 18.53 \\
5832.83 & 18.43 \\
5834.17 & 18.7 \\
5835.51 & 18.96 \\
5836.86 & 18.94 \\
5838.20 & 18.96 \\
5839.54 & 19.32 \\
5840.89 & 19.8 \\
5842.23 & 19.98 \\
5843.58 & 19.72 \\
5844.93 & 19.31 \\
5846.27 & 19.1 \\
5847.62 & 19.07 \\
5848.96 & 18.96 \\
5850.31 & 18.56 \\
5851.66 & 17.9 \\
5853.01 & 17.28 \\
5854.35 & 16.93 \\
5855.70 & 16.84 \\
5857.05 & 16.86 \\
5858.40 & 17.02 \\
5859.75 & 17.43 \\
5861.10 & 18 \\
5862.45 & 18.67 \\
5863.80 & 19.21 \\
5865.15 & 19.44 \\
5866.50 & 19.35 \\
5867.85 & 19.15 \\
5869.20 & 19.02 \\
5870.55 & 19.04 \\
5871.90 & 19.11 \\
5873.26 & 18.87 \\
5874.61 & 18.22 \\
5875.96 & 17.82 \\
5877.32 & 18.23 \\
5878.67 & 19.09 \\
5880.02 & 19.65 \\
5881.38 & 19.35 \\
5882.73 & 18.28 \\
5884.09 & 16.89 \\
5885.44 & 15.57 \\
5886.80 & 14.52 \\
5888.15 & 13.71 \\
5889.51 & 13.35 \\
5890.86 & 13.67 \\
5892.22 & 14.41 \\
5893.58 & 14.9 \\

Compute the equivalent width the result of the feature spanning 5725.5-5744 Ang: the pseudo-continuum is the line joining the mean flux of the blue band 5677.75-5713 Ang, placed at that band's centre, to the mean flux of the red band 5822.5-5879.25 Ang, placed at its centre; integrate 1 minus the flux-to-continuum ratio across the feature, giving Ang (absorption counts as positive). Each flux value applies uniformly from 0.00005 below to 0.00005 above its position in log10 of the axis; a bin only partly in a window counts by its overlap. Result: -1.9 Ang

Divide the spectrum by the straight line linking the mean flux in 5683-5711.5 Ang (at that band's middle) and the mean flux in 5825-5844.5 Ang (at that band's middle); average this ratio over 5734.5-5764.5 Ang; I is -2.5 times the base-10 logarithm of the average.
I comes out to -0.08 mag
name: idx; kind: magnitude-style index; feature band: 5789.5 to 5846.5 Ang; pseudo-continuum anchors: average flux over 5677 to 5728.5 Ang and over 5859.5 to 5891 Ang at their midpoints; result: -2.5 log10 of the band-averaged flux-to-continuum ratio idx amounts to -0.07 mag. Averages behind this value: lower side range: 17.7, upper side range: 17.8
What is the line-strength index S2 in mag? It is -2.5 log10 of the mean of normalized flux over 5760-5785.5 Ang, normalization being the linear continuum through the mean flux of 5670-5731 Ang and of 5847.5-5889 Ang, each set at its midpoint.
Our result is -0.037 mag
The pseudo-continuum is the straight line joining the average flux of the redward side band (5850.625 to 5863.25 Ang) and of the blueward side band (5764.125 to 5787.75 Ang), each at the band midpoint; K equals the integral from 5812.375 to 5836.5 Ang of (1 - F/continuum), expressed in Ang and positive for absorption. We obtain -1.87 Ang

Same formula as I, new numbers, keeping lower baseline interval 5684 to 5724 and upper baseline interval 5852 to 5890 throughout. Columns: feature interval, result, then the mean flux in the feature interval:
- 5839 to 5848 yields -0.10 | 19.5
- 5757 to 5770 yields -0.09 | 19.3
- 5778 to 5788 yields -0.01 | 17.9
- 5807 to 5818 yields -0.04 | 18.5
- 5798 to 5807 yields -0.03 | 18.2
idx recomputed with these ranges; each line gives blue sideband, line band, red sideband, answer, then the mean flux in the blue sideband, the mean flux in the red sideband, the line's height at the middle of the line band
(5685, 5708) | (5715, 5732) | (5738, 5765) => 0.01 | 17.4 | 19.4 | 18.4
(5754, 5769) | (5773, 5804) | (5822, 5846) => 0.04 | 19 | 19.3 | 19.1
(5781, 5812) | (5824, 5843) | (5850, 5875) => -0.05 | 18.4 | 18.3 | 18.3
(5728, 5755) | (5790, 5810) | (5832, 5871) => 0.02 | 19.3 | 18.6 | 18.9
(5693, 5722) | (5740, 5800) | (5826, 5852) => -0.01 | 18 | 19.1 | 18.5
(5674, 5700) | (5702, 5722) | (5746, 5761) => -0.02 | 17.5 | 18.3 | 17.8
